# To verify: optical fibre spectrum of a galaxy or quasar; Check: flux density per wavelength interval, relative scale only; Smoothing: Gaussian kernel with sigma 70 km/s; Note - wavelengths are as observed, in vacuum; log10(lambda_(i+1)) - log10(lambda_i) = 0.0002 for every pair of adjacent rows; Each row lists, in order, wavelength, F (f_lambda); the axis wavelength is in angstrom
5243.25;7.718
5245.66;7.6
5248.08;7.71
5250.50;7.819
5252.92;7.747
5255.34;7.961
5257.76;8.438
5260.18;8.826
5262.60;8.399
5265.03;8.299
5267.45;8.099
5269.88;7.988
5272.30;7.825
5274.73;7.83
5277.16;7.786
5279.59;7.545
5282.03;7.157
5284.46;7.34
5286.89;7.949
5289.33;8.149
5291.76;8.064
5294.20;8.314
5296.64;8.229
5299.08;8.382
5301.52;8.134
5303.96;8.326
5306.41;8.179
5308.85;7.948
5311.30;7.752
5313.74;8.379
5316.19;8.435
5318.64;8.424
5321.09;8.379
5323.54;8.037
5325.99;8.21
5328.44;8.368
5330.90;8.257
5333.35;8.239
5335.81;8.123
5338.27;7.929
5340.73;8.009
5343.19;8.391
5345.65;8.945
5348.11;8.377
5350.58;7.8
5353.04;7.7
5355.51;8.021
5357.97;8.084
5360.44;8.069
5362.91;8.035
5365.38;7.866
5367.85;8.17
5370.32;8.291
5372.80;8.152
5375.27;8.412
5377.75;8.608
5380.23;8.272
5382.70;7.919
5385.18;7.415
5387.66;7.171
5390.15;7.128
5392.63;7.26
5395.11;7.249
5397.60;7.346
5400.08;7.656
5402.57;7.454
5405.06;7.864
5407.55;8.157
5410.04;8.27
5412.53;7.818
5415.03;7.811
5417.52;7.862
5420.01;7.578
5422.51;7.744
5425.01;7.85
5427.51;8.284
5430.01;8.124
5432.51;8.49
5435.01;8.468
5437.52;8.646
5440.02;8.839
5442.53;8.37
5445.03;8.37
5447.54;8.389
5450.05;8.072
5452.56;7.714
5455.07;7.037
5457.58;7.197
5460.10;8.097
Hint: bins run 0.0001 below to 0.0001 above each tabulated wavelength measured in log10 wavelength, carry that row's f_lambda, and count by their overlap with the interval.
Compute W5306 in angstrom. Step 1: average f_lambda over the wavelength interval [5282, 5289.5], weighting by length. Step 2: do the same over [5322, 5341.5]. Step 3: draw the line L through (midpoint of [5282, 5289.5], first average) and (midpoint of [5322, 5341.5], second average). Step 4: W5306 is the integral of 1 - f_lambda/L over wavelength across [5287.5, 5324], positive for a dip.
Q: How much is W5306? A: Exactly -1.55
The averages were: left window 7.66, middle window 8.21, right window 8.15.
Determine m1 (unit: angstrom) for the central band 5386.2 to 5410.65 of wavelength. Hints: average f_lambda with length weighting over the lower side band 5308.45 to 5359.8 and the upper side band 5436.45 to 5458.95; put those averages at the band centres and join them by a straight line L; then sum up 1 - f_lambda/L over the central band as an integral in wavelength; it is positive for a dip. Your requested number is 1.7 angstrom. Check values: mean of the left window 8.18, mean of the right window 8.07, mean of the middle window 7.54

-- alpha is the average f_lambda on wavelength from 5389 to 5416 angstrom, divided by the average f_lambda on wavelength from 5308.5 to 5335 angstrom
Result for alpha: 0.93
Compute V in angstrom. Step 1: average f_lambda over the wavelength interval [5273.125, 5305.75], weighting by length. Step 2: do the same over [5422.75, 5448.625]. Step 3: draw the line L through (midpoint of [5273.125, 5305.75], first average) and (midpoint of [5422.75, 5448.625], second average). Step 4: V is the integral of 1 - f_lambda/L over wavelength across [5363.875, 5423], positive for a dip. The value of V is 3.0 angstrom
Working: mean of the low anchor 7.94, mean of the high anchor 8.36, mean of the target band 7.81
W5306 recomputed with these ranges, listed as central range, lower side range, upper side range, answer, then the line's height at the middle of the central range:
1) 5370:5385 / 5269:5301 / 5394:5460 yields -0.5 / 7.93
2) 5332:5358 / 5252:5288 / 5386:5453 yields -0.7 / 7.94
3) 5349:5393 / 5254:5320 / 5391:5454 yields 0.5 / 8.02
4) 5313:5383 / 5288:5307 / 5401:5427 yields -1.3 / 8.06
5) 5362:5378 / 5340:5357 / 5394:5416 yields -0.4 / 8.01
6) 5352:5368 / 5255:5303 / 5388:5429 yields -0.3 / 7.83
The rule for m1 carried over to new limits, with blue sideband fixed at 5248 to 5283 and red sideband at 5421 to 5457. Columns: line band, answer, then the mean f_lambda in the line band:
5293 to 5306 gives -0.4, 8.27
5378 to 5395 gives 1.1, 7.57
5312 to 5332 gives -0.7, 8.3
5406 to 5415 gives 0.1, 8.03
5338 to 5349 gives -0.4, 8.37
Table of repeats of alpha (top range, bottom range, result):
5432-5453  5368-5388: 1.04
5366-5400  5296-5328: 0.95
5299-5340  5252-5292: 1.03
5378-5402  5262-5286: 0.96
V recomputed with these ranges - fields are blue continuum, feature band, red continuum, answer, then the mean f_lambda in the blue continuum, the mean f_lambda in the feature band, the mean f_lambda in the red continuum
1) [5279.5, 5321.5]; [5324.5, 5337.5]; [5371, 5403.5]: -0.5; 8.07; 8.22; 7.71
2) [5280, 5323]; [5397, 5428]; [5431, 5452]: 2.0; 8.08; 7.82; 8.43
